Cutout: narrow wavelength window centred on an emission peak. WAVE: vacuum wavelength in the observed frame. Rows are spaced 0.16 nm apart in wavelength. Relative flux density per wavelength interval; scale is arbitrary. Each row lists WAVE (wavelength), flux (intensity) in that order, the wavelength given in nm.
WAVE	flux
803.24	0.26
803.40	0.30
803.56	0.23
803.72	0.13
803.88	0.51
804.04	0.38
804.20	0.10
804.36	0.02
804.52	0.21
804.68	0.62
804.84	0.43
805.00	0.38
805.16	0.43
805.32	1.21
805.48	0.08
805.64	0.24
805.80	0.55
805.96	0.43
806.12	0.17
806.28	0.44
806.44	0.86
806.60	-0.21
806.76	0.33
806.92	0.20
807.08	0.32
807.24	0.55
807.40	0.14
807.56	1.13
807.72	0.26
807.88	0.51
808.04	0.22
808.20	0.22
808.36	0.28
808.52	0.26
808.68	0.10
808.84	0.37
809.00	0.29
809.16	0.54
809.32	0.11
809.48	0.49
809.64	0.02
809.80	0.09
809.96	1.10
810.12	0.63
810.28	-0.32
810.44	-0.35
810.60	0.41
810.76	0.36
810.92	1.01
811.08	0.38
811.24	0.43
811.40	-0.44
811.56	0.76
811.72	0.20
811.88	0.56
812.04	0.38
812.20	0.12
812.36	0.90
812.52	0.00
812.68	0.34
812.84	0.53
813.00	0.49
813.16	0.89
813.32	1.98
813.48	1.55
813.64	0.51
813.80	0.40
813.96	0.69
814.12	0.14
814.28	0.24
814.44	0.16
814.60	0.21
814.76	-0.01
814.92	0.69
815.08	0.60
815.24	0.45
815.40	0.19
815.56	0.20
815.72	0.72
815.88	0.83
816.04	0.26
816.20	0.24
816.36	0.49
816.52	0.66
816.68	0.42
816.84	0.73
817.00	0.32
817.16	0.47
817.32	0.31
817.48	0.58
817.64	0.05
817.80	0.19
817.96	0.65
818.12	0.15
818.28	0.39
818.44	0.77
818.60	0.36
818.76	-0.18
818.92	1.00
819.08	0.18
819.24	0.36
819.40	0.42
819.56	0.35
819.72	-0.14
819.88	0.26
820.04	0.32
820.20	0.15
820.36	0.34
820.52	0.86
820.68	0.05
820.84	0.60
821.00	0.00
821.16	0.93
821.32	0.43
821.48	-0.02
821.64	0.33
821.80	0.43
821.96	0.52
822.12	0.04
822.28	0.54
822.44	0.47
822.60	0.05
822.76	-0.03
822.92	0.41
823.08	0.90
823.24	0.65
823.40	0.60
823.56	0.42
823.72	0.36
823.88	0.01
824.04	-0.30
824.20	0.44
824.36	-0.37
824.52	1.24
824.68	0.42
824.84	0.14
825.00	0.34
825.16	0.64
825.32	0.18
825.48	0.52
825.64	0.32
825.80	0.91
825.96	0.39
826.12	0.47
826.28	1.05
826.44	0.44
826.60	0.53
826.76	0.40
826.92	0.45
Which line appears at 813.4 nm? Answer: Hgamma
